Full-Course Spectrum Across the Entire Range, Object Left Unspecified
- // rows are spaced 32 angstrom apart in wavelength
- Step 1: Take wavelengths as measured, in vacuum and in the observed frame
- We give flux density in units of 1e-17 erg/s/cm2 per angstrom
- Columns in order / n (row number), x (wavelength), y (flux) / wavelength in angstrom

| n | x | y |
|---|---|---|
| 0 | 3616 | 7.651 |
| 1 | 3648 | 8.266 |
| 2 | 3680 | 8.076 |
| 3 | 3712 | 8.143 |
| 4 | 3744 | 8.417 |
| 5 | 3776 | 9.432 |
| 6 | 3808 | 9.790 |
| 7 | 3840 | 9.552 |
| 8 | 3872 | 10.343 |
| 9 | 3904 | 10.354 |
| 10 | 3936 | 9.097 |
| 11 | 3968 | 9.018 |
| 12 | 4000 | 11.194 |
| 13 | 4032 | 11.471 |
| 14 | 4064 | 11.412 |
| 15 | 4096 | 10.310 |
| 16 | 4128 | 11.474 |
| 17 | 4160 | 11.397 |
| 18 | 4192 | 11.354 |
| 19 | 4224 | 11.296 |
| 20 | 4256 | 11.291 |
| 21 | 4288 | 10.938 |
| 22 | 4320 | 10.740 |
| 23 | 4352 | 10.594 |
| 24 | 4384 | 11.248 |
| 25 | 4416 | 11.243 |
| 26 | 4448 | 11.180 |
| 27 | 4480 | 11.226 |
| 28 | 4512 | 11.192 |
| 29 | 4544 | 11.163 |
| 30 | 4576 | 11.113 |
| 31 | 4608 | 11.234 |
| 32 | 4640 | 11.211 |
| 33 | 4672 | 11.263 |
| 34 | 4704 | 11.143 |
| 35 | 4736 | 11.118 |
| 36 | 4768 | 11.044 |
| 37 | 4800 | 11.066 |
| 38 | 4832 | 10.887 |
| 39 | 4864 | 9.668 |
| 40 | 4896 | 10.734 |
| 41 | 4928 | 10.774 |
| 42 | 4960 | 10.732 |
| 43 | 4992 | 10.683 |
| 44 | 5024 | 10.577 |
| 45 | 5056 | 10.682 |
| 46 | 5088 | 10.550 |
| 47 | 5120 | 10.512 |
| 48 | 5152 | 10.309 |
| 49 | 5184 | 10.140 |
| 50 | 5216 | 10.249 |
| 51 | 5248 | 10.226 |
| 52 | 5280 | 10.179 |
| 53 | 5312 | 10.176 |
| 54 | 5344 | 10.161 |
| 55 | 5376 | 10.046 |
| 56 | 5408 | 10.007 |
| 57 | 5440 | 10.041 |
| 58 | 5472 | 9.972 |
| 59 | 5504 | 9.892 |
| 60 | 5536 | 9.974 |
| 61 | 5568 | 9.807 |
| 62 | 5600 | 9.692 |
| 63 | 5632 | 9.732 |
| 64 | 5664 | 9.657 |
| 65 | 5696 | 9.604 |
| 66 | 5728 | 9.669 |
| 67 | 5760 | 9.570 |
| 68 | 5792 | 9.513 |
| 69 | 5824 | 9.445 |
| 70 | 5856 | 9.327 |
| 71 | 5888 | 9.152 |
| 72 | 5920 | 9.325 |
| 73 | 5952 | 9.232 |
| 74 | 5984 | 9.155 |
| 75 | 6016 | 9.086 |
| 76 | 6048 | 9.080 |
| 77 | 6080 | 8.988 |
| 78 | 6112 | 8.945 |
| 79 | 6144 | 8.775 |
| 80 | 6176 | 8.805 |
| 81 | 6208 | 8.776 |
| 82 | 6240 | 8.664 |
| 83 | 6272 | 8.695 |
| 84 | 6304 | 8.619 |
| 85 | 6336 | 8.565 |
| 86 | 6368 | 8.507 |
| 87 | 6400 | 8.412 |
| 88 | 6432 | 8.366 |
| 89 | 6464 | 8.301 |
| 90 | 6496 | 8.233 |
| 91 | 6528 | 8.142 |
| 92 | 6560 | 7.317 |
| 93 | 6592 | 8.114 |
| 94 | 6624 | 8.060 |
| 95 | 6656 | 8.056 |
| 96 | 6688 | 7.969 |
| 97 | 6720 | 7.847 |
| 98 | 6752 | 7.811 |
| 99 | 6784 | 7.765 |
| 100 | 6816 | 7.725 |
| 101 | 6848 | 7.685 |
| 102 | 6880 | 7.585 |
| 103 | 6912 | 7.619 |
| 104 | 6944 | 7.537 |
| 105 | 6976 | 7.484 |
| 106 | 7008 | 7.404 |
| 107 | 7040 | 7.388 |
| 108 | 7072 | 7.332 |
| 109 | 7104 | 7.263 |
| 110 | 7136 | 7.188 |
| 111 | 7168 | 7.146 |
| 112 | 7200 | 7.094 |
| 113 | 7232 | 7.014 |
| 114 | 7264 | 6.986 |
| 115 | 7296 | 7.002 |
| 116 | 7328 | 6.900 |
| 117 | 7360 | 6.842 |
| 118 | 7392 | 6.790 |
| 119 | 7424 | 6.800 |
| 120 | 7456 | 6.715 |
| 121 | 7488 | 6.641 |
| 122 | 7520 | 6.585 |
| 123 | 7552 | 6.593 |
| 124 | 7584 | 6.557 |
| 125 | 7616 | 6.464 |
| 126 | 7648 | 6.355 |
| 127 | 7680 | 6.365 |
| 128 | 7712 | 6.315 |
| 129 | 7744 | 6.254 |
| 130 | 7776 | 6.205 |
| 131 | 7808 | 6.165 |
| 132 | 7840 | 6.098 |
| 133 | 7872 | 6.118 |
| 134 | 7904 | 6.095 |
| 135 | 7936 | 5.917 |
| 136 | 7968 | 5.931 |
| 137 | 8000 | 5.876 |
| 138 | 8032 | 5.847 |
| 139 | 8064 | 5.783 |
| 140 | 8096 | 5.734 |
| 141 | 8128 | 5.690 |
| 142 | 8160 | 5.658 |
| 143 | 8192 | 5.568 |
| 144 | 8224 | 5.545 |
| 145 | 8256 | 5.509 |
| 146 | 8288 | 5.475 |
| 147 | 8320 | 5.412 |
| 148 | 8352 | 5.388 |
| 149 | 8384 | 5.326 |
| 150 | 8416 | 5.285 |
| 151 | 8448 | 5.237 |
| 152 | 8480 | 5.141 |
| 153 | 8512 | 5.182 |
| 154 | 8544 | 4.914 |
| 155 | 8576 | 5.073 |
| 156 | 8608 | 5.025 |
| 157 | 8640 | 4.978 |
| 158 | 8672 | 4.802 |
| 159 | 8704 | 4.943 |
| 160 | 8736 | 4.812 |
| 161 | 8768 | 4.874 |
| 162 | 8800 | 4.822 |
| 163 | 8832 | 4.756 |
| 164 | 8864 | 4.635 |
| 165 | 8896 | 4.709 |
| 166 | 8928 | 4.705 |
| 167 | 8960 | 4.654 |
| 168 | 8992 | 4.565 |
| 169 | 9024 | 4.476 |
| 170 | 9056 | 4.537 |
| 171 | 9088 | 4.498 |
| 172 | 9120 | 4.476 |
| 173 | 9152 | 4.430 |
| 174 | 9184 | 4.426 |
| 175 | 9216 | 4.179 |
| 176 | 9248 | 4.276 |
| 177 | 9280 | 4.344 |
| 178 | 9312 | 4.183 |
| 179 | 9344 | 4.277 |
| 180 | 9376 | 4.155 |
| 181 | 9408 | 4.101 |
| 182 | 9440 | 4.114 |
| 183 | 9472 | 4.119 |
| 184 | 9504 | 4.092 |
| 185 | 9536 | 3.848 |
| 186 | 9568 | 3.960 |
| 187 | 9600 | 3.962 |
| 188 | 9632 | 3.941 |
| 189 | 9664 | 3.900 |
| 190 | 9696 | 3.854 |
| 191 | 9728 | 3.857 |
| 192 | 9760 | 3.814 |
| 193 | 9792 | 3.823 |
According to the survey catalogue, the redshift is 0.00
